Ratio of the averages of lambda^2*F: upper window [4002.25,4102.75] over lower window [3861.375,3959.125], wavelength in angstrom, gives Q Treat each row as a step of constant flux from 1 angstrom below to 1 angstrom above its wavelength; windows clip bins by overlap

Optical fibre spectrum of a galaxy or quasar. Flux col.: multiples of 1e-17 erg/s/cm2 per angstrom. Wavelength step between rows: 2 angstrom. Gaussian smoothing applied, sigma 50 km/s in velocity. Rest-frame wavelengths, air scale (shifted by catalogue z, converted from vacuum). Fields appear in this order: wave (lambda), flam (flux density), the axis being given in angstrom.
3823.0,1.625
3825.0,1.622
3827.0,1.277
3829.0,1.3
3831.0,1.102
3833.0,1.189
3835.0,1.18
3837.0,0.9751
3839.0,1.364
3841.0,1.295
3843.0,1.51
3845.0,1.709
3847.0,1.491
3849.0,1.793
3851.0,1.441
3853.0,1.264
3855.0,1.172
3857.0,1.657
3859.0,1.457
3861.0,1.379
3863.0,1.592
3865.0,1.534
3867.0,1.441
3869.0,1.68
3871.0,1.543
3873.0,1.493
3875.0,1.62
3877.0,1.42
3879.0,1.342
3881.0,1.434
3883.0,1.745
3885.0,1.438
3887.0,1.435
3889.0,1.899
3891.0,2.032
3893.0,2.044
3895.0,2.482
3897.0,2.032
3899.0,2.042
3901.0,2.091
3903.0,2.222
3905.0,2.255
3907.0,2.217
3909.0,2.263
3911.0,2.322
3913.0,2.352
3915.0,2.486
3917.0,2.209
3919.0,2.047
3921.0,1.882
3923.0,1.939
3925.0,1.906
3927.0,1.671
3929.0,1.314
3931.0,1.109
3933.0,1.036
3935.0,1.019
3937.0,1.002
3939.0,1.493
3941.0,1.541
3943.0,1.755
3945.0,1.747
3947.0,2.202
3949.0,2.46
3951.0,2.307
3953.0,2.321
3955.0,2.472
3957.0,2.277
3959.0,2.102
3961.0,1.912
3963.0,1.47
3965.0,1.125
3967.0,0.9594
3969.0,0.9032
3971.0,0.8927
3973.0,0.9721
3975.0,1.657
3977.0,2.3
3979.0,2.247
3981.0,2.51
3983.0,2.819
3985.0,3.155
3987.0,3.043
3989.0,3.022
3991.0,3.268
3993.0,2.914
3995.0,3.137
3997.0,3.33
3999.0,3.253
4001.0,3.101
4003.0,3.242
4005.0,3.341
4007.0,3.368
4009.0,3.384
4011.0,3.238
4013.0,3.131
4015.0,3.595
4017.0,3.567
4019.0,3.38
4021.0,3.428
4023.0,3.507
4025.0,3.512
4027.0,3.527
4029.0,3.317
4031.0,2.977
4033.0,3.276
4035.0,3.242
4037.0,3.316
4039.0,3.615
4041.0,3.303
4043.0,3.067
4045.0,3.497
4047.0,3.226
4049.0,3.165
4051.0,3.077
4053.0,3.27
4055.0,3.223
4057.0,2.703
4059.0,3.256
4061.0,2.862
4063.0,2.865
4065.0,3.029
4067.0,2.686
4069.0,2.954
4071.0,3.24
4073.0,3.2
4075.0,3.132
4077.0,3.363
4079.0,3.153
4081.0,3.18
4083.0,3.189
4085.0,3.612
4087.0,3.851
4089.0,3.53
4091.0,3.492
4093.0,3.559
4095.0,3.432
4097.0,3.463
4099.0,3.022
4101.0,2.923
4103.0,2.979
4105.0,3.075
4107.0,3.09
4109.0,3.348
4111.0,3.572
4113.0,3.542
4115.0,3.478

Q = 1.91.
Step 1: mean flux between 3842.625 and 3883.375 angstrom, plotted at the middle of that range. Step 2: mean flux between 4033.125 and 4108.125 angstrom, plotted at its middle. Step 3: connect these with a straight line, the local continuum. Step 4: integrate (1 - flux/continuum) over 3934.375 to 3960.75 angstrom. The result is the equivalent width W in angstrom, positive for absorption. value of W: 3.6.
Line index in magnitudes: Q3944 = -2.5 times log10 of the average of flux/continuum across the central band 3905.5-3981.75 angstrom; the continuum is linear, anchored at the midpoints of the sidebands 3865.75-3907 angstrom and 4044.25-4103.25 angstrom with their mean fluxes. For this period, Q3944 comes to 0.218 mag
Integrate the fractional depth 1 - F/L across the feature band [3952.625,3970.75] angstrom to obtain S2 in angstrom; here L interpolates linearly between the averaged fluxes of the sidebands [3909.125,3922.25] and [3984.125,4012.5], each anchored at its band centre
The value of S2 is 7.1 angstrom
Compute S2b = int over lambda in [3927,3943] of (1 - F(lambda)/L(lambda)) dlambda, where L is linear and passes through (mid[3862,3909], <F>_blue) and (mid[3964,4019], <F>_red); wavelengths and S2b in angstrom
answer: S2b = 6.7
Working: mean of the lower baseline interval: 1.79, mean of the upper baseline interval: 2.66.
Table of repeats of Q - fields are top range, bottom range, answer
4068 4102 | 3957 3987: 1.90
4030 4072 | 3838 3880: 2.33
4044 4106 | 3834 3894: 2.35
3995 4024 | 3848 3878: 2.40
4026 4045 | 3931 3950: 2.22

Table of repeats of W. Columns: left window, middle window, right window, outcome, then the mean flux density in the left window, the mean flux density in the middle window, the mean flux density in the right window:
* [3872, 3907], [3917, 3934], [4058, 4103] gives 3.59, 1.84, 1.65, 3.22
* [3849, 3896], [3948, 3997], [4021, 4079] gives 6.06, 1.59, 2.2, 3.2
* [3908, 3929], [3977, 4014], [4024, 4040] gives -1.52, 2.07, 3.06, 3.35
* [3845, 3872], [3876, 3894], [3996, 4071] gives 1.31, 1.5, 1.64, 3.24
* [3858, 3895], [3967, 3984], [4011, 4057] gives 6.05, 1.61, 1.74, 3.31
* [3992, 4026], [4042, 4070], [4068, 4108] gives 1.94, 3.32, 3.06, 3.27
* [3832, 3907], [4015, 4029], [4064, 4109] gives -3.69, 1.62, 3.48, 3.24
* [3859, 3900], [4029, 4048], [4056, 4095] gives -2.36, 1.68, 3.28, 3.21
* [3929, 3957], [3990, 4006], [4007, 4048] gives -2.36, 1.73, 3.2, 3.36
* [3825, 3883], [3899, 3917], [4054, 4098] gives -3.81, 1.43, 2.26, 3.23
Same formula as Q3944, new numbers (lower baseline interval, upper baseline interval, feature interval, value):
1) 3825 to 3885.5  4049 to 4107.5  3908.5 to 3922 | -0.169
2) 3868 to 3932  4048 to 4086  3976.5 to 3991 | -0.116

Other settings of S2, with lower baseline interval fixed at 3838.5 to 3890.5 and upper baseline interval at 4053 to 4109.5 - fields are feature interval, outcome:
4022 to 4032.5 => -2.2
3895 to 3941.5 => 1.0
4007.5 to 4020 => -3.3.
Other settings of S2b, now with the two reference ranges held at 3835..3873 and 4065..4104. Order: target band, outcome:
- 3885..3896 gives -1.2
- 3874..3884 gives 0.8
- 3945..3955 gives -0.3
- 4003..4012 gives -2.3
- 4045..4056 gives -0.9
